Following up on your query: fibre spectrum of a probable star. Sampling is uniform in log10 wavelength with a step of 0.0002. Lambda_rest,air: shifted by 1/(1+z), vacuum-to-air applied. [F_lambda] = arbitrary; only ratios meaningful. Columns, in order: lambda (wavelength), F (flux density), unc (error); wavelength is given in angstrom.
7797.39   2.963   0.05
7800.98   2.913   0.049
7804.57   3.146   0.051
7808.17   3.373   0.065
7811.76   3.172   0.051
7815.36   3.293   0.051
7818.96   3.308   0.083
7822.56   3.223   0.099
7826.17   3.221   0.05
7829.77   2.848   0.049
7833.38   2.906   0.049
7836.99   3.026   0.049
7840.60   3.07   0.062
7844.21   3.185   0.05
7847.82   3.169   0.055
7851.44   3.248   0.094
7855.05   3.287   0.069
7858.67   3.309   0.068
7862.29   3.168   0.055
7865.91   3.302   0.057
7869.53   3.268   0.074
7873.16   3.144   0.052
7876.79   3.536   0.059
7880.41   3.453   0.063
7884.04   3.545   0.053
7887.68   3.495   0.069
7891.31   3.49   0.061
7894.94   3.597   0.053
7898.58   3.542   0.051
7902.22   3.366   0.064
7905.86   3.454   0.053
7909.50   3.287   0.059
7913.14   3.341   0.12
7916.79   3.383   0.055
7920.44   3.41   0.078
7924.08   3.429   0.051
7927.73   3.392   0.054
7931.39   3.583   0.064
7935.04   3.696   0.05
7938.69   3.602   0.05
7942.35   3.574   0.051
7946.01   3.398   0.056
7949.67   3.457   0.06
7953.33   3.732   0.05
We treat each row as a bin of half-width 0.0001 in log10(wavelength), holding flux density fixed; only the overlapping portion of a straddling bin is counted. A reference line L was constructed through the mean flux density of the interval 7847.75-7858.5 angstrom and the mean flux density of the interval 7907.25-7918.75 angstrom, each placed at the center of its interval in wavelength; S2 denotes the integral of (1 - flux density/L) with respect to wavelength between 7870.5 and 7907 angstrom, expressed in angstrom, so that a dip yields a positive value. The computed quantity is -1.7 angstrom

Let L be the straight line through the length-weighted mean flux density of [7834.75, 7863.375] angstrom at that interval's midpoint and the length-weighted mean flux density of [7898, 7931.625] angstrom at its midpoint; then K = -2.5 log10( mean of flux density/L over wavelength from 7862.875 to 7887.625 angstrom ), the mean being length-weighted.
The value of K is -0.03 mag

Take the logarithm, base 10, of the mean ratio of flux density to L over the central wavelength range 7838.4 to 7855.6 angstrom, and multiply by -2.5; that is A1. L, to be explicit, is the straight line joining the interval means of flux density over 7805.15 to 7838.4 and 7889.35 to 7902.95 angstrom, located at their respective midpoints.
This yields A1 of 0.03 mag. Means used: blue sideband 3.15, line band 3.18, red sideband 3.51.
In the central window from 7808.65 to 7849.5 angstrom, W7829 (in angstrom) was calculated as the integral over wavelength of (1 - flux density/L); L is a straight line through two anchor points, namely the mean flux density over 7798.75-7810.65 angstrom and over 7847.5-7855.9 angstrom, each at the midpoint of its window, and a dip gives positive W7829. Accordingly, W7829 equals 0.7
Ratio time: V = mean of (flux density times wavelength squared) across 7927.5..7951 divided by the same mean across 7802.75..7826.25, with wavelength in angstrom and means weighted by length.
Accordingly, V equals 1.1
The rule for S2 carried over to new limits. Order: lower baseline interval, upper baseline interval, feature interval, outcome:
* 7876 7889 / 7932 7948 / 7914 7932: 0.64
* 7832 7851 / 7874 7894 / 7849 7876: 0.24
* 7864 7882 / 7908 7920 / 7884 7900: -0.91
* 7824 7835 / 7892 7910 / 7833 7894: -1.19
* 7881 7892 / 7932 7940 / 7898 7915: 0.83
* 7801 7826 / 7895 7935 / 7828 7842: 1.33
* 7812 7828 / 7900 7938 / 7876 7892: -0.61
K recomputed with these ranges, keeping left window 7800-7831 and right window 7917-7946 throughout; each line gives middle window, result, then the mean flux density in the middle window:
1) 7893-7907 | -0.02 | 3.49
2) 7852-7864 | 0.01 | 3.26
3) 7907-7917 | 0.04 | 3.34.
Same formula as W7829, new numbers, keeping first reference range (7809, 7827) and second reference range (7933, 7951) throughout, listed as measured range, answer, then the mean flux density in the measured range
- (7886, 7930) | 0.4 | 3.43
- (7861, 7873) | 0.5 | 3.24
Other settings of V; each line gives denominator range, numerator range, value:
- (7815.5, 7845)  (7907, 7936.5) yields 1.13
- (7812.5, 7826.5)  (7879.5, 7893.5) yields 1.09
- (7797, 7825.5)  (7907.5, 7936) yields 1.11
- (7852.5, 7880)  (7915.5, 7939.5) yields 1.08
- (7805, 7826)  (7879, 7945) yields 1.09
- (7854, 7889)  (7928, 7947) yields 1.08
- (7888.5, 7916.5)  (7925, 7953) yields 1.04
